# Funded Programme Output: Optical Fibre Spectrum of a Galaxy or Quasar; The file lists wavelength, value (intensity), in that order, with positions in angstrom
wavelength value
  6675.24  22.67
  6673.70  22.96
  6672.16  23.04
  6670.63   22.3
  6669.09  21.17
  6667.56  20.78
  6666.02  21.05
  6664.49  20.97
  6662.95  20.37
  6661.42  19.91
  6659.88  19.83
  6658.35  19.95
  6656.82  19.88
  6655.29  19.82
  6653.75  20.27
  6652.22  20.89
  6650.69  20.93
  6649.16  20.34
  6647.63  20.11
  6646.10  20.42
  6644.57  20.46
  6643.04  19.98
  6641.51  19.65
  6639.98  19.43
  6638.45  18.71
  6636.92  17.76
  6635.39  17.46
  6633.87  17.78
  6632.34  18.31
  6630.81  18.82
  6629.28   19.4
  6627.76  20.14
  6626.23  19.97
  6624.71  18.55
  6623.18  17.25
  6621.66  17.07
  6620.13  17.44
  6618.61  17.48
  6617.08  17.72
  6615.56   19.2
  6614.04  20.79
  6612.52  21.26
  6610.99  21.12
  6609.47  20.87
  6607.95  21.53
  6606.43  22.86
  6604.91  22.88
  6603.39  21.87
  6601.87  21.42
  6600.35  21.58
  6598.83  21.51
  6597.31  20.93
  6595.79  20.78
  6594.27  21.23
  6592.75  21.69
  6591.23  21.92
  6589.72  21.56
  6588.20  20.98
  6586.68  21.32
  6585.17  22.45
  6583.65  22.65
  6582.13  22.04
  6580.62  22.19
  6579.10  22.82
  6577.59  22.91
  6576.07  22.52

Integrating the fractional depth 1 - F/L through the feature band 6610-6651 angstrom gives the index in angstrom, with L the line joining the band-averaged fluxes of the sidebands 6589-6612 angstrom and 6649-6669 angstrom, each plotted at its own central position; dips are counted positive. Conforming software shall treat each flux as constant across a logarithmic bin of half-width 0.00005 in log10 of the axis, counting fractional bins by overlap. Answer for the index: 3.6 angstrom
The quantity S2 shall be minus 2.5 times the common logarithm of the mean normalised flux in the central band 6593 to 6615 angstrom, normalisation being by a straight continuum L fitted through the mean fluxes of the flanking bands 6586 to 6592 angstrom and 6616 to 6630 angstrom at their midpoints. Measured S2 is -0.073 mag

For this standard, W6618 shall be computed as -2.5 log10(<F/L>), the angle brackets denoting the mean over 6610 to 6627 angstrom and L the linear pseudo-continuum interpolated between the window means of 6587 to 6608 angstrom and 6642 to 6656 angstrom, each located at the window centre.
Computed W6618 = 0.12 mag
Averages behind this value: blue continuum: 21.6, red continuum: 20.3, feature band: 18.9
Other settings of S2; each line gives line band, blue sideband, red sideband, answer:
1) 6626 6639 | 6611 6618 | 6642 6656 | 0.08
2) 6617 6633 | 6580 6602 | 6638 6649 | 0.12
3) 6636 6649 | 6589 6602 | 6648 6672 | 0.07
